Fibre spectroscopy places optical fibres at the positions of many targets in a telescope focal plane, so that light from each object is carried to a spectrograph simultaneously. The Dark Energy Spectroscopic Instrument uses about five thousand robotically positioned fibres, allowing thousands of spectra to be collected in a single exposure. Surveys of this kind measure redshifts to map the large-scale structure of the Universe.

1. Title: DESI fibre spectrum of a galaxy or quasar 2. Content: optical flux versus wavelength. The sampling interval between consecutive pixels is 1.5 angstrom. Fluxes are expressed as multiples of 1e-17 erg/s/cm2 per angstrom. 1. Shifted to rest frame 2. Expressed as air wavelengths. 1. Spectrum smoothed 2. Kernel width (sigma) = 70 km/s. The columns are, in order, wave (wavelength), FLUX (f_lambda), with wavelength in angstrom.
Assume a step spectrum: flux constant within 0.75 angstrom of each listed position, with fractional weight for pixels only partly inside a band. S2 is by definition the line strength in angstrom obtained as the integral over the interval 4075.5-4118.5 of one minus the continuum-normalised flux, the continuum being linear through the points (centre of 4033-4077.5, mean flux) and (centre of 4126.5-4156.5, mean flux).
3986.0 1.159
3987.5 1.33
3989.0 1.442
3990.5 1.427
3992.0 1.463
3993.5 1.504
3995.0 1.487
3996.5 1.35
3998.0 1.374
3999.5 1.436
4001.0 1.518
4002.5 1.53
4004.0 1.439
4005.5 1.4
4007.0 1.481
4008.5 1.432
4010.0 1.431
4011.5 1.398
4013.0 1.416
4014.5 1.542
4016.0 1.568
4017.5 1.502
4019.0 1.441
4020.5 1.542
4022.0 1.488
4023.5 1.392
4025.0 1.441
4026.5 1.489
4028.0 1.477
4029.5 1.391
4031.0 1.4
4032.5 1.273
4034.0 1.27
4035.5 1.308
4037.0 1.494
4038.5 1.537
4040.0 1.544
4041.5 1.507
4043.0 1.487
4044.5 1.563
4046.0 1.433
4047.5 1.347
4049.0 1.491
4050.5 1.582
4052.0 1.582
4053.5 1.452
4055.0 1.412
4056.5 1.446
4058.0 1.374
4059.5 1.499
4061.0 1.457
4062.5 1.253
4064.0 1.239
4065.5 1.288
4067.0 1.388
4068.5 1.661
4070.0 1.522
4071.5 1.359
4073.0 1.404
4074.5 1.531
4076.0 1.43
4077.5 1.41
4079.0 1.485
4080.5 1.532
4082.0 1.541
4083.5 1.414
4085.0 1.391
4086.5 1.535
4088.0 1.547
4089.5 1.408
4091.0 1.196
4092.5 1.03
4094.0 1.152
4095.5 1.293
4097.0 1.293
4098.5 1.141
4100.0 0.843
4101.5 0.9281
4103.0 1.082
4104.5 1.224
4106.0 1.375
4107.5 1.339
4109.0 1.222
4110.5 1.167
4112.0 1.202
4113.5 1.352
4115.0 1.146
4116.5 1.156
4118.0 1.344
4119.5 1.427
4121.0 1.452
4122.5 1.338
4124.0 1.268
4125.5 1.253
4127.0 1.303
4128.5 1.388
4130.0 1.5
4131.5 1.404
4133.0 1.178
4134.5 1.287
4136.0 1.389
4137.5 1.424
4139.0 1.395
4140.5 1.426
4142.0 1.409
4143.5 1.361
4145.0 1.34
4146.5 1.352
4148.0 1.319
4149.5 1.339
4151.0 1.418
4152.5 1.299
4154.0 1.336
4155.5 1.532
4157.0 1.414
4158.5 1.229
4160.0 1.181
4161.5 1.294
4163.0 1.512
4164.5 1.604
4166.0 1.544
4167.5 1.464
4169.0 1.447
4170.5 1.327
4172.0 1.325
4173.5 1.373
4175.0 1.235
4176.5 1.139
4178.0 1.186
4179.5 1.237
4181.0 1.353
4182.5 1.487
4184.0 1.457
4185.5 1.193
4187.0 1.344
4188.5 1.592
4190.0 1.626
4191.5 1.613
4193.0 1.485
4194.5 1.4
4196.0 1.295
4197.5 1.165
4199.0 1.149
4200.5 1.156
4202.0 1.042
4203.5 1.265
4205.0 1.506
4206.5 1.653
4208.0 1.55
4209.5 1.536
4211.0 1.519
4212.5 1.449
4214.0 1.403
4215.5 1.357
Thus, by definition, 3.89 angstrom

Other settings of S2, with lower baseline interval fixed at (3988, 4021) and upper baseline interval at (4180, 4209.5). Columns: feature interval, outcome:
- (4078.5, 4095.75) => 0.61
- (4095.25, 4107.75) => 2.34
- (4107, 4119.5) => 1.48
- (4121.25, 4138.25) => 0.84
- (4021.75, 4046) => 0.13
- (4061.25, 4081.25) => 0.14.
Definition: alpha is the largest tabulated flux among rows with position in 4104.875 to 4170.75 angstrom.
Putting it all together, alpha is 1.604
